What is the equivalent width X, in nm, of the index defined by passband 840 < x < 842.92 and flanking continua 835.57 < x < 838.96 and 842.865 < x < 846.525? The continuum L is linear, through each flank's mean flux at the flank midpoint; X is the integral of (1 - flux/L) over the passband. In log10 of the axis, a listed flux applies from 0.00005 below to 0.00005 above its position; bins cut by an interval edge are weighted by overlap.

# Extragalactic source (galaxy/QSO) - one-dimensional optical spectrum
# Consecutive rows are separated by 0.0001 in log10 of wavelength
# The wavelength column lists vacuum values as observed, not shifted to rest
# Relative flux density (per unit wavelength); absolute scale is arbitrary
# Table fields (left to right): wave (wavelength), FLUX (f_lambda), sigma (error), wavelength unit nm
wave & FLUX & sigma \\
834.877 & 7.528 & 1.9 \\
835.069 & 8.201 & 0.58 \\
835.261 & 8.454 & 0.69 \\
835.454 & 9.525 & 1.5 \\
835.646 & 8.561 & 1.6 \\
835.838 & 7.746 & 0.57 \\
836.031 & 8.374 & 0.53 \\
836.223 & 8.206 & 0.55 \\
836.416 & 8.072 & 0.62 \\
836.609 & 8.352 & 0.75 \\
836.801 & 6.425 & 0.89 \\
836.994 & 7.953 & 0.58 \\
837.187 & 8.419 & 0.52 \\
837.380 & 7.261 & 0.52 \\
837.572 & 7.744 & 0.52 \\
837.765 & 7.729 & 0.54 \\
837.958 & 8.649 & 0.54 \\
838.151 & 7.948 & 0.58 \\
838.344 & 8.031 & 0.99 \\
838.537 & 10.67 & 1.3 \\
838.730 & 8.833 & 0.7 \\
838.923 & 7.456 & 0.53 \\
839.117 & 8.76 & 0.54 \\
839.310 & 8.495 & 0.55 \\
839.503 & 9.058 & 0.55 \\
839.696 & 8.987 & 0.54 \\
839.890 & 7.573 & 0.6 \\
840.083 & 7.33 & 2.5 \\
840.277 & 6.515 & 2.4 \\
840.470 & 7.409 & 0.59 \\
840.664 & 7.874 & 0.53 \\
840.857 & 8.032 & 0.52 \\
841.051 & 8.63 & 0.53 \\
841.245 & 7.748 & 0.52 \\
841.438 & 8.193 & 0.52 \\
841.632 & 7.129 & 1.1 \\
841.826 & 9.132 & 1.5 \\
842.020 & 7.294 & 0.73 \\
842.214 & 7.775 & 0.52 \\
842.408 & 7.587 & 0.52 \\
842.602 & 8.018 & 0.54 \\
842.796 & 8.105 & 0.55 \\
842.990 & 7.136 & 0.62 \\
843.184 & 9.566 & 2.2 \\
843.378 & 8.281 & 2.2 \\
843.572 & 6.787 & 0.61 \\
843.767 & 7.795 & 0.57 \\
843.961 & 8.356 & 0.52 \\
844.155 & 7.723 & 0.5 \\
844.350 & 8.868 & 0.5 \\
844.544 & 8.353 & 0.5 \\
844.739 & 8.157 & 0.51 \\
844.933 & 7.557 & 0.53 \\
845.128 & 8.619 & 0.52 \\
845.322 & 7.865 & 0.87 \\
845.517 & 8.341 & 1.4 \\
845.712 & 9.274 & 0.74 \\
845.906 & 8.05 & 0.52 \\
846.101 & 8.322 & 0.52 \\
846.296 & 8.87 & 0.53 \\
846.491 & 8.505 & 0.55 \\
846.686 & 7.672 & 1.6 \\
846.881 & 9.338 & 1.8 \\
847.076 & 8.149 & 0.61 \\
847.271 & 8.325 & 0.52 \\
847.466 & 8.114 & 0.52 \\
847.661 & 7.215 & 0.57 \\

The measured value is 0.15 nm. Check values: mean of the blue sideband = 8.15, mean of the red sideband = 8.23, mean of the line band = 7.78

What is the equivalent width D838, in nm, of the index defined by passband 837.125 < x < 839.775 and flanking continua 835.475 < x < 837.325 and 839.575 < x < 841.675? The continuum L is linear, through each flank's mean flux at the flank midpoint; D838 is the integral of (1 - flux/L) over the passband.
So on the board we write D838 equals -0.17 nm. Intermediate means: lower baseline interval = 8.06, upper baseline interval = 7.8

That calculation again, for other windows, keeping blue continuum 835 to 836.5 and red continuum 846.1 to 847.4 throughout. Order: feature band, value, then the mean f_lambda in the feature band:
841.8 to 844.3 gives 0.14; 7.95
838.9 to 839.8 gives -0.02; 8.63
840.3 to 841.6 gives 0.09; 7.86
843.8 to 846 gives 0.04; 8.28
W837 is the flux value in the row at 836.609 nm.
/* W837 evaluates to 8.352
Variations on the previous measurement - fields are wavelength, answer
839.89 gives 7.573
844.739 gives 8.157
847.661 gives 7.215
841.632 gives 7.129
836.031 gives 8.374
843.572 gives 6.787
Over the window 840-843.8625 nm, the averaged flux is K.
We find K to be 7.82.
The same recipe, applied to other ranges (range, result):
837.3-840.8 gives 8.13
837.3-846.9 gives 8.14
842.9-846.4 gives 8.22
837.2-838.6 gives 8.24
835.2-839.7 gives 8.31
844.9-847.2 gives 8.4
